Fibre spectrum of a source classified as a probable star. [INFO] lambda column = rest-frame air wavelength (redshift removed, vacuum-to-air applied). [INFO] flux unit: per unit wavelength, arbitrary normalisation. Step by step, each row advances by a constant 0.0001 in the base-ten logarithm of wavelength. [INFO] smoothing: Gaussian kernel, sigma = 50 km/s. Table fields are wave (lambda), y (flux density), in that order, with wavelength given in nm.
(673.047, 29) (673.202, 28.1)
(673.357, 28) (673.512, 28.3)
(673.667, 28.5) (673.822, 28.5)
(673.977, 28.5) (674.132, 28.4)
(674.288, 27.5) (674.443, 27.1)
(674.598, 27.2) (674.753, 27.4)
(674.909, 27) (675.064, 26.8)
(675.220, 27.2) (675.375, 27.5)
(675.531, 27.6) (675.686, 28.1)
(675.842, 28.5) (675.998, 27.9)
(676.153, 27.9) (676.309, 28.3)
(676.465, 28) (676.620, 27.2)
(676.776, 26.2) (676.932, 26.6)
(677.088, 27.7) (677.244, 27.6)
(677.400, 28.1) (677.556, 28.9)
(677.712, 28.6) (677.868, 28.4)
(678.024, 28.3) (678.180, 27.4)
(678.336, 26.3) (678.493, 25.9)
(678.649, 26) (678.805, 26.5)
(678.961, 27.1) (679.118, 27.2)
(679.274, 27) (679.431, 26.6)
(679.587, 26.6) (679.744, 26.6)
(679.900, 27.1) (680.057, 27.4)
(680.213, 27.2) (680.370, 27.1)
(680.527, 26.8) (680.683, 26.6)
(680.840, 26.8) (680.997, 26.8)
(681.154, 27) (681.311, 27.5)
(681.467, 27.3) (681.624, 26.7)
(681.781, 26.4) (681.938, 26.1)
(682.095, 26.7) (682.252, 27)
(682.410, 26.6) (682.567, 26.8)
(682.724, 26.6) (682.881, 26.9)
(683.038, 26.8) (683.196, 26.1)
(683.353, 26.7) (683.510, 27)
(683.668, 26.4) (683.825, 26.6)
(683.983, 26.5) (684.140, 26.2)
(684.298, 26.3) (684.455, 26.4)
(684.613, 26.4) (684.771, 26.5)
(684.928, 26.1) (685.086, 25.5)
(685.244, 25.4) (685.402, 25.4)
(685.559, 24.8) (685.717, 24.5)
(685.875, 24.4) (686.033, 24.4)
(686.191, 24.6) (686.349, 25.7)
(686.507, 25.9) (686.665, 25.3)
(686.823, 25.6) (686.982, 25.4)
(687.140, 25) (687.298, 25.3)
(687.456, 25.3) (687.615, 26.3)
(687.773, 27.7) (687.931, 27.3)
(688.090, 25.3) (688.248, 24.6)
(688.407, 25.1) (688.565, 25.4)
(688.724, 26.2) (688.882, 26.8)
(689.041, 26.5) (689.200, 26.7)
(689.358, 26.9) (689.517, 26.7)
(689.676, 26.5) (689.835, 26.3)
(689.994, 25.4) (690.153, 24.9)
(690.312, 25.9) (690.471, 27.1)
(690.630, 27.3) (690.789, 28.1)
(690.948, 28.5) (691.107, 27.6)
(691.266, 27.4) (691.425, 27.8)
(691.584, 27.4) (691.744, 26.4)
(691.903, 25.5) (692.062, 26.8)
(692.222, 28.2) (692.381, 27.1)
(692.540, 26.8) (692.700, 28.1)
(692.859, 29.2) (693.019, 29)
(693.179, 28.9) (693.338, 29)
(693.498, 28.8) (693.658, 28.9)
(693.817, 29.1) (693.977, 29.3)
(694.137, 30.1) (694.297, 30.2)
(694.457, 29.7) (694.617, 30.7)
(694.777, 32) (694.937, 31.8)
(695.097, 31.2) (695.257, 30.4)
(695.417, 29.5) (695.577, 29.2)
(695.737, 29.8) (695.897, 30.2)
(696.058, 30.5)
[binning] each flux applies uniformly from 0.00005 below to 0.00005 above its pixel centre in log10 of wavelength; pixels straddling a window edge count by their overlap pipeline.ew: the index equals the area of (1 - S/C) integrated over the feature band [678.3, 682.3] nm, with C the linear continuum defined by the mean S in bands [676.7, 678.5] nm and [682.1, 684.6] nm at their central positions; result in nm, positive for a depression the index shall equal 0.05 nm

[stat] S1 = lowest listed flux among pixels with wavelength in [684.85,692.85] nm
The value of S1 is 24.4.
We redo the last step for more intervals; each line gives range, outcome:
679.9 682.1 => 26.1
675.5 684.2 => 25.9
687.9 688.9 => 24.6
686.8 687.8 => 25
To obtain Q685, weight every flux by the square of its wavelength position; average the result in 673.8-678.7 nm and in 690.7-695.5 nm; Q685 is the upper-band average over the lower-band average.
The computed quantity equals 1.10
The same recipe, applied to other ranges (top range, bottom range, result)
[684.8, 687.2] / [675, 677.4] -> 0.94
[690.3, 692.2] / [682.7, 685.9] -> 1.06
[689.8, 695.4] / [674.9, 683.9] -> 1.09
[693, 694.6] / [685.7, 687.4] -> 1.19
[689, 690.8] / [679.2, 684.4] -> 1.01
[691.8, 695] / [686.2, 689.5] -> 1.13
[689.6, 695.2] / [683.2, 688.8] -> 1.12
